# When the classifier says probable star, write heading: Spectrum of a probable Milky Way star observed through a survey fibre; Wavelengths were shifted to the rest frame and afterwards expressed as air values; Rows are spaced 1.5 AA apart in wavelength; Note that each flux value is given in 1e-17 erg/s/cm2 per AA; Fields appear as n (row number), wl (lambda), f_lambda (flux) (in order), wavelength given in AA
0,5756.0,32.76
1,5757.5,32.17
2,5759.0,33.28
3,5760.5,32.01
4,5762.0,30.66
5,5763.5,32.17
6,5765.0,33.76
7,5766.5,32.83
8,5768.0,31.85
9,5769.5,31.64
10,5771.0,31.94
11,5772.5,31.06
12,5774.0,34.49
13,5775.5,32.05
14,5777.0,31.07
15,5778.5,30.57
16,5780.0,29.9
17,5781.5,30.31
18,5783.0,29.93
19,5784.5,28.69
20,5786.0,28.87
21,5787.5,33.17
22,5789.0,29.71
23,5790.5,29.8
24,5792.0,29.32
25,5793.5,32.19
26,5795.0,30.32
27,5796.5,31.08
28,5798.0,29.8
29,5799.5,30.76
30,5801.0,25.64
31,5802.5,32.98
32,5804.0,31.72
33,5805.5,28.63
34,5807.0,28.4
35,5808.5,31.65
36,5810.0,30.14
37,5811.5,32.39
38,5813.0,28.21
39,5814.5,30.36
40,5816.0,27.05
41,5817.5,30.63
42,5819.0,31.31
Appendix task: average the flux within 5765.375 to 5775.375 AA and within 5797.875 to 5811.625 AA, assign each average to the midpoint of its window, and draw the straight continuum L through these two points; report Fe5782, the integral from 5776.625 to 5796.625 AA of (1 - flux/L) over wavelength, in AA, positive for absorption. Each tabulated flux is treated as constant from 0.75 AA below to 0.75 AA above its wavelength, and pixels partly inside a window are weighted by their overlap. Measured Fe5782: 0.6 AA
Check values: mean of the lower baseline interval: 32.3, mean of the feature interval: 30.3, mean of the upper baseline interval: 30.1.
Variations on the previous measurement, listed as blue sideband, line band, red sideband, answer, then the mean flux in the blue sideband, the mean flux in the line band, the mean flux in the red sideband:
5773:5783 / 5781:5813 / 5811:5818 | 0.2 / 31.3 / 30.2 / 29.6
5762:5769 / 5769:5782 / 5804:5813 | 0.2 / 32.4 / 31.5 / 30.2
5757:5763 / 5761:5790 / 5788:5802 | -0.2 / 32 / 31.3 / 30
